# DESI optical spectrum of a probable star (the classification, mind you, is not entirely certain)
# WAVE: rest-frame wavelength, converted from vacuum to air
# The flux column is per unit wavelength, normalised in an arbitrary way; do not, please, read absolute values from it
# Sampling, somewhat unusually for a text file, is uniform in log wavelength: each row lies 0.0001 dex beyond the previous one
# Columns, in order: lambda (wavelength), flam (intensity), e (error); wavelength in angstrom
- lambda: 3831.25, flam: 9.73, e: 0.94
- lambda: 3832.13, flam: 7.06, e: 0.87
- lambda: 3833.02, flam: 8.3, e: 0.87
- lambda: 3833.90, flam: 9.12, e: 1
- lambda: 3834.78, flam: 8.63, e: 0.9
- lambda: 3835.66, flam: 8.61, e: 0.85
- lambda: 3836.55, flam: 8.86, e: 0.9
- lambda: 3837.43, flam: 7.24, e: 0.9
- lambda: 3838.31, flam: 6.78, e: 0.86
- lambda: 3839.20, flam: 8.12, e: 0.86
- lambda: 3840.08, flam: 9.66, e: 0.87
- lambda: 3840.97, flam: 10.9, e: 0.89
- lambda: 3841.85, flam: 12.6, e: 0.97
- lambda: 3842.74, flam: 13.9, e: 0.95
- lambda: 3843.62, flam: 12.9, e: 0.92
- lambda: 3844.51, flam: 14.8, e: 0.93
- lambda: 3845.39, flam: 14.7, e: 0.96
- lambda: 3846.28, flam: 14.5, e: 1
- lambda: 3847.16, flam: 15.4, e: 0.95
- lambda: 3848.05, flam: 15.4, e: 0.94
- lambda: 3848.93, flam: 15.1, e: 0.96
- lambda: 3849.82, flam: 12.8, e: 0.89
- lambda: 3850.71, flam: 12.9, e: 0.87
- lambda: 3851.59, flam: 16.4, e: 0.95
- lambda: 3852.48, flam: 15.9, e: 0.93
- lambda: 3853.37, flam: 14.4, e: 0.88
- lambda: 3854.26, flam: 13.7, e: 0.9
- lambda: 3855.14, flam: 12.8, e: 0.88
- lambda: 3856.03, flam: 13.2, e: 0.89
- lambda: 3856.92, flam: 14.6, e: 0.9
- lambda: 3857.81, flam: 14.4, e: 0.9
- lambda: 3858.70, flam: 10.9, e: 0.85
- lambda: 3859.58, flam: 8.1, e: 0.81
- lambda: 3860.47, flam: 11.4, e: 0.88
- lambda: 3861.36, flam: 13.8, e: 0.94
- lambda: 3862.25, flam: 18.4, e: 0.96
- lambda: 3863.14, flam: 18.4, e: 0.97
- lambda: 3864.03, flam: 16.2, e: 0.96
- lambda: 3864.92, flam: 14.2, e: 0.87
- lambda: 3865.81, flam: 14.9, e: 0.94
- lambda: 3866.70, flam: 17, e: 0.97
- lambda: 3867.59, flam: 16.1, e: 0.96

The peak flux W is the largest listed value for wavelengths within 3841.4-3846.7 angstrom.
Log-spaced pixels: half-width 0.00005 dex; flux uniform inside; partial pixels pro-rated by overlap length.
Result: 14.8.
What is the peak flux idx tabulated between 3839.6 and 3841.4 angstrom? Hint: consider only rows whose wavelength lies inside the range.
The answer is 10.9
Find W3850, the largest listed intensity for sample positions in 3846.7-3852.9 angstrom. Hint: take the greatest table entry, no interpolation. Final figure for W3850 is 16.4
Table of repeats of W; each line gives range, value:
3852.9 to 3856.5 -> 14.4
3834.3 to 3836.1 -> 8.63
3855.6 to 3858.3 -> 14.6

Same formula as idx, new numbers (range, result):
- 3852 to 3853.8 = 15.9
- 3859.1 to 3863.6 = 18.4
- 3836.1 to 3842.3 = 12.6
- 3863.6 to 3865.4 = 16.2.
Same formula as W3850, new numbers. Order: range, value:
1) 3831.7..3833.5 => 8.3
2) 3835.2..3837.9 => 8.86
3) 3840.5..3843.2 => 13.9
